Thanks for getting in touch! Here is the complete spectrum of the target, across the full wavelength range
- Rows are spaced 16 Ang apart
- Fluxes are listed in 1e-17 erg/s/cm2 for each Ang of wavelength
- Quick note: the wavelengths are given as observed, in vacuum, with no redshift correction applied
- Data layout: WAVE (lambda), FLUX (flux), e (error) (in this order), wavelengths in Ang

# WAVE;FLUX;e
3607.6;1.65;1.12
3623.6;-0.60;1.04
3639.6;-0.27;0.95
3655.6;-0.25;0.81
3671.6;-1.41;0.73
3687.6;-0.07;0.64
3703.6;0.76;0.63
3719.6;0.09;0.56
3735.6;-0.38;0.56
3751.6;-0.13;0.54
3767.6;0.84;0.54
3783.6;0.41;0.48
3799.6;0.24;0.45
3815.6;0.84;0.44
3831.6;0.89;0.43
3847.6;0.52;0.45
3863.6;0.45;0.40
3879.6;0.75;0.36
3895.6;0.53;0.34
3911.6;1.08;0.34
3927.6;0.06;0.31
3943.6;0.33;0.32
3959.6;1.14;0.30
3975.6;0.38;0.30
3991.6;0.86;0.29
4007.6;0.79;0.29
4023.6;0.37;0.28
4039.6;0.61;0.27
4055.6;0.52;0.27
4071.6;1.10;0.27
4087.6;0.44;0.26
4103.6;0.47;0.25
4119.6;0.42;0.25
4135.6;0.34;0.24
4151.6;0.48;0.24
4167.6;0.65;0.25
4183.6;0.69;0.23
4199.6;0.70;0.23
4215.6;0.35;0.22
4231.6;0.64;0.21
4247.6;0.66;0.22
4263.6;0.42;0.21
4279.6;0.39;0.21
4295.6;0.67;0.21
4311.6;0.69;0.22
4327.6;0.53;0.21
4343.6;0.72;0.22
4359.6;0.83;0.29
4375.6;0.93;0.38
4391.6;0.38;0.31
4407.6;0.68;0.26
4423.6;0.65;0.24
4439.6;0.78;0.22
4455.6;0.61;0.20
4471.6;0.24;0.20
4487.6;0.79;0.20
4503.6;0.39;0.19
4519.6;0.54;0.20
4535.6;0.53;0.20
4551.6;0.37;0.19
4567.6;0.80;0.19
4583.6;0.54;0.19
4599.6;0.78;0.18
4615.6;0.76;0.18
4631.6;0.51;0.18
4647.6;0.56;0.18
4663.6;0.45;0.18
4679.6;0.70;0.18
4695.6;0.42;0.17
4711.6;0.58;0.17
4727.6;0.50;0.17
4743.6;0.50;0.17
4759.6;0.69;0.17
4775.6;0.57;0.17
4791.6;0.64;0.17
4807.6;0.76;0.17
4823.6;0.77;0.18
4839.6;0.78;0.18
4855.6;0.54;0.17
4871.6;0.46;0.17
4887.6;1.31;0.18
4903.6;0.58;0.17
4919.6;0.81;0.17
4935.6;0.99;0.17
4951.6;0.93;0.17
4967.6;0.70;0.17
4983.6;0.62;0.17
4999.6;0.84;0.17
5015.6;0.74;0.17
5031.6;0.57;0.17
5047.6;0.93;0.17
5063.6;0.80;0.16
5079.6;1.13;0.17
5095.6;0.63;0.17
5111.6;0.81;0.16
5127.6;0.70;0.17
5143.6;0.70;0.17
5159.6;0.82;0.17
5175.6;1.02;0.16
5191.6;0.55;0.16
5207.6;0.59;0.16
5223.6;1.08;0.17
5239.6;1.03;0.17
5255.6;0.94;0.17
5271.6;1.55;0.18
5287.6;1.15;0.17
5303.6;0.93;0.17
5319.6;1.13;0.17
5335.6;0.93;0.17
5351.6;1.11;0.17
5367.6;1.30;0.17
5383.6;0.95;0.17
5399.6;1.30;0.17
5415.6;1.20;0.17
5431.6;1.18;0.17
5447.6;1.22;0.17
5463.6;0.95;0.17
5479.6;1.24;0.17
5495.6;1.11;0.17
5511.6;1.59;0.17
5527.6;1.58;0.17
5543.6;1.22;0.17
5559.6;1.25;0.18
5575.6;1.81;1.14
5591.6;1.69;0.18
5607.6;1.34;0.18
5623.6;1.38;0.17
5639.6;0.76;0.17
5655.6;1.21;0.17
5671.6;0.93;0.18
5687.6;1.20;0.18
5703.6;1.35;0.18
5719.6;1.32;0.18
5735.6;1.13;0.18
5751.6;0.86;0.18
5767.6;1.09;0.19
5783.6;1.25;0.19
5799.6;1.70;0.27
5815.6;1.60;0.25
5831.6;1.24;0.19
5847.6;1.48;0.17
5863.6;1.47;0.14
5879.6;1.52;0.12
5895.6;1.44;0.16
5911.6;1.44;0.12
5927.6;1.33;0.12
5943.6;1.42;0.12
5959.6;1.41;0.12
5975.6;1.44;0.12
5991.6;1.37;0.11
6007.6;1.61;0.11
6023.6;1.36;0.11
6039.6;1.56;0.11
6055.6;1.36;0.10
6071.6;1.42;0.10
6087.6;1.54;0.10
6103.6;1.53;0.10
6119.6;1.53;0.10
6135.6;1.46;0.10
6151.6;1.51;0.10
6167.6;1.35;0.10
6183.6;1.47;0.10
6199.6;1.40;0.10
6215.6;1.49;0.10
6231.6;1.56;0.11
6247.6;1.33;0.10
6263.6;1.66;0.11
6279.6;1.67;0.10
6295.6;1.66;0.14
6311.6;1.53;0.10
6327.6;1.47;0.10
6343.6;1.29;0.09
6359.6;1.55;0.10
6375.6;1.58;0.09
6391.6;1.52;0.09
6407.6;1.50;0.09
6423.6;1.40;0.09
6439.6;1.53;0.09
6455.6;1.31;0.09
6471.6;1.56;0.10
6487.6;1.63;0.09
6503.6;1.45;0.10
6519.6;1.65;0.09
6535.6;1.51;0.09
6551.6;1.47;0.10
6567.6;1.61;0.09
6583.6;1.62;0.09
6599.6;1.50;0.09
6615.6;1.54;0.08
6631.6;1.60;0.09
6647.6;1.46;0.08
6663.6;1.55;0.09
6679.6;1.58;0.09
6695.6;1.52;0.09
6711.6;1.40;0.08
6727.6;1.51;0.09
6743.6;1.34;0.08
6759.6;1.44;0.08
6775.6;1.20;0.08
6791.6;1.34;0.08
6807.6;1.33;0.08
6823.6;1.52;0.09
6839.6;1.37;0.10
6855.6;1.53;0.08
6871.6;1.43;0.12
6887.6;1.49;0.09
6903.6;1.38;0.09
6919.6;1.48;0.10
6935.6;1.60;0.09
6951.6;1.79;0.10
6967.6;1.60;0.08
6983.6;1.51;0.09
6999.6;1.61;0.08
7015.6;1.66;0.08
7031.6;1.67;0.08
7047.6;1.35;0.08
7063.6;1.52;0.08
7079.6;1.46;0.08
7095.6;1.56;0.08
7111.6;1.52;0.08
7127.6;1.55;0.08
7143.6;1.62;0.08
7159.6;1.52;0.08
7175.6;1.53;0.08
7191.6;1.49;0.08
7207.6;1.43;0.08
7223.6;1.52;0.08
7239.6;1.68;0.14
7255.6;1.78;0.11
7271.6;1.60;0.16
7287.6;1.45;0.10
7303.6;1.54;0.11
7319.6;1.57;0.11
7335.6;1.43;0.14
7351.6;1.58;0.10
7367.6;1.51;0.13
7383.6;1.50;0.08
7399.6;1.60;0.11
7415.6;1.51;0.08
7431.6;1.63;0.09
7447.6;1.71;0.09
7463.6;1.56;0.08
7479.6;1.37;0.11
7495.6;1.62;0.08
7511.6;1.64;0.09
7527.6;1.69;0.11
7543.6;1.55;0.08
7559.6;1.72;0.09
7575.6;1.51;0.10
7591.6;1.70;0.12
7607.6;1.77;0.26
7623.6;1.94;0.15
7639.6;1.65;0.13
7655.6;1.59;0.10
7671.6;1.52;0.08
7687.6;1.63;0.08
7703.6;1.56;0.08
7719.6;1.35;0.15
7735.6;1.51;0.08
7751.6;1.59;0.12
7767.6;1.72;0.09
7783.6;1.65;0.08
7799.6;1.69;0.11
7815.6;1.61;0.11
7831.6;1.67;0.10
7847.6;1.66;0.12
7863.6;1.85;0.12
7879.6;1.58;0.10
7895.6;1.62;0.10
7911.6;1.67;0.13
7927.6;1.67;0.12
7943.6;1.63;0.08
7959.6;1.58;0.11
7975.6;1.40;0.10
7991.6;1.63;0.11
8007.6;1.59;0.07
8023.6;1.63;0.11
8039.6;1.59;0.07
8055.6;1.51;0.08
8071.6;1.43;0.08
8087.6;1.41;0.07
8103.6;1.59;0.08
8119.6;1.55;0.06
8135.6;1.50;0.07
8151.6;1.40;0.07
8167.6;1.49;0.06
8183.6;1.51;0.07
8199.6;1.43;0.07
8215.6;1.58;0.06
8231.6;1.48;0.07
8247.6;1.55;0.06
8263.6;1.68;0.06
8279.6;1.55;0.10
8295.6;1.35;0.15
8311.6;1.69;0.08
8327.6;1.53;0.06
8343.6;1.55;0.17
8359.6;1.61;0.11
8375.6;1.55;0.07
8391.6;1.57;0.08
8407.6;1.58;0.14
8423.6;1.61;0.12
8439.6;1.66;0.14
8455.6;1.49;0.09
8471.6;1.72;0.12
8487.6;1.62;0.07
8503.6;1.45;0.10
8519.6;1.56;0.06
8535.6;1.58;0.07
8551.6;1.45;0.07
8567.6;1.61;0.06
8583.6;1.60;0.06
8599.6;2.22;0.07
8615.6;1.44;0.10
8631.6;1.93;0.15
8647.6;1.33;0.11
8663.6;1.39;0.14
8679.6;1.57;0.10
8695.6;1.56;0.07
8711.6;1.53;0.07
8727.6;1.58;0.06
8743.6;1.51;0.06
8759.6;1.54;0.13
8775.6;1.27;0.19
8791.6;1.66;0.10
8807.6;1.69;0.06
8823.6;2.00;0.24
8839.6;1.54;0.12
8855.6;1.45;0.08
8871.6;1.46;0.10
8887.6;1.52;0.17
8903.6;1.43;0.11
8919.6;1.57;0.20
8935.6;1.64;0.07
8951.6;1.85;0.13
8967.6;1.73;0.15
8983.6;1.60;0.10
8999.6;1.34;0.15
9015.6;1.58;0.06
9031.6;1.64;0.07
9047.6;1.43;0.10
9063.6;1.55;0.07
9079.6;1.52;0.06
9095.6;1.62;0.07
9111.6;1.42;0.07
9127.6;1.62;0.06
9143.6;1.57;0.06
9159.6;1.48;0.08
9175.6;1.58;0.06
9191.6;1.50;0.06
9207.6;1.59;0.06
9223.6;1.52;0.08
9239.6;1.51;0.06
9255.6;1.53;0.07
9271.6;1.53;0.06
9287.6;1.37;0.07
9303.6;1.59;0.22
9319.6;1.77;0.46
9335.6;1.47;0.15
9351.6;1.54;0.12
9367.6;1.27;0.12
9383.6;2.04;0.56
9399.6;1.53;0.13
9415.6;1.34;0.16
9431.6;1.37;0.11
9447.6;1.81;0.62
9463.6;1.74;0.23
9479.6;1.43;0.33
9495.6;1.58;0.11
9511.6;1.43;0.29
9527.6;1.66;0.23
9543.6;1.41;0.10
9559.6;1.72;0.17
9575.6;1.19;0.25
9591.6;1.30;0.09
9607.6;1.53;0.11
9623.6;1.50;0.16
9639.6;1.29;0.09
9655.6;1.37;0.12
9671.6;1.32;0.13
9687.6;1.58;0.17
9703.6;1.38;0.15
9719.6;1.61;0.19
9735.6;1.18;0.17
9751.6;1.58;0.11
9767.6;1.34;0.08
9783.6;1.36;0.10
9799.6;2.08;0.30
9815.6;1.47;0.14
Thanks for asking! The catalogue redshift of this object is 0.31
